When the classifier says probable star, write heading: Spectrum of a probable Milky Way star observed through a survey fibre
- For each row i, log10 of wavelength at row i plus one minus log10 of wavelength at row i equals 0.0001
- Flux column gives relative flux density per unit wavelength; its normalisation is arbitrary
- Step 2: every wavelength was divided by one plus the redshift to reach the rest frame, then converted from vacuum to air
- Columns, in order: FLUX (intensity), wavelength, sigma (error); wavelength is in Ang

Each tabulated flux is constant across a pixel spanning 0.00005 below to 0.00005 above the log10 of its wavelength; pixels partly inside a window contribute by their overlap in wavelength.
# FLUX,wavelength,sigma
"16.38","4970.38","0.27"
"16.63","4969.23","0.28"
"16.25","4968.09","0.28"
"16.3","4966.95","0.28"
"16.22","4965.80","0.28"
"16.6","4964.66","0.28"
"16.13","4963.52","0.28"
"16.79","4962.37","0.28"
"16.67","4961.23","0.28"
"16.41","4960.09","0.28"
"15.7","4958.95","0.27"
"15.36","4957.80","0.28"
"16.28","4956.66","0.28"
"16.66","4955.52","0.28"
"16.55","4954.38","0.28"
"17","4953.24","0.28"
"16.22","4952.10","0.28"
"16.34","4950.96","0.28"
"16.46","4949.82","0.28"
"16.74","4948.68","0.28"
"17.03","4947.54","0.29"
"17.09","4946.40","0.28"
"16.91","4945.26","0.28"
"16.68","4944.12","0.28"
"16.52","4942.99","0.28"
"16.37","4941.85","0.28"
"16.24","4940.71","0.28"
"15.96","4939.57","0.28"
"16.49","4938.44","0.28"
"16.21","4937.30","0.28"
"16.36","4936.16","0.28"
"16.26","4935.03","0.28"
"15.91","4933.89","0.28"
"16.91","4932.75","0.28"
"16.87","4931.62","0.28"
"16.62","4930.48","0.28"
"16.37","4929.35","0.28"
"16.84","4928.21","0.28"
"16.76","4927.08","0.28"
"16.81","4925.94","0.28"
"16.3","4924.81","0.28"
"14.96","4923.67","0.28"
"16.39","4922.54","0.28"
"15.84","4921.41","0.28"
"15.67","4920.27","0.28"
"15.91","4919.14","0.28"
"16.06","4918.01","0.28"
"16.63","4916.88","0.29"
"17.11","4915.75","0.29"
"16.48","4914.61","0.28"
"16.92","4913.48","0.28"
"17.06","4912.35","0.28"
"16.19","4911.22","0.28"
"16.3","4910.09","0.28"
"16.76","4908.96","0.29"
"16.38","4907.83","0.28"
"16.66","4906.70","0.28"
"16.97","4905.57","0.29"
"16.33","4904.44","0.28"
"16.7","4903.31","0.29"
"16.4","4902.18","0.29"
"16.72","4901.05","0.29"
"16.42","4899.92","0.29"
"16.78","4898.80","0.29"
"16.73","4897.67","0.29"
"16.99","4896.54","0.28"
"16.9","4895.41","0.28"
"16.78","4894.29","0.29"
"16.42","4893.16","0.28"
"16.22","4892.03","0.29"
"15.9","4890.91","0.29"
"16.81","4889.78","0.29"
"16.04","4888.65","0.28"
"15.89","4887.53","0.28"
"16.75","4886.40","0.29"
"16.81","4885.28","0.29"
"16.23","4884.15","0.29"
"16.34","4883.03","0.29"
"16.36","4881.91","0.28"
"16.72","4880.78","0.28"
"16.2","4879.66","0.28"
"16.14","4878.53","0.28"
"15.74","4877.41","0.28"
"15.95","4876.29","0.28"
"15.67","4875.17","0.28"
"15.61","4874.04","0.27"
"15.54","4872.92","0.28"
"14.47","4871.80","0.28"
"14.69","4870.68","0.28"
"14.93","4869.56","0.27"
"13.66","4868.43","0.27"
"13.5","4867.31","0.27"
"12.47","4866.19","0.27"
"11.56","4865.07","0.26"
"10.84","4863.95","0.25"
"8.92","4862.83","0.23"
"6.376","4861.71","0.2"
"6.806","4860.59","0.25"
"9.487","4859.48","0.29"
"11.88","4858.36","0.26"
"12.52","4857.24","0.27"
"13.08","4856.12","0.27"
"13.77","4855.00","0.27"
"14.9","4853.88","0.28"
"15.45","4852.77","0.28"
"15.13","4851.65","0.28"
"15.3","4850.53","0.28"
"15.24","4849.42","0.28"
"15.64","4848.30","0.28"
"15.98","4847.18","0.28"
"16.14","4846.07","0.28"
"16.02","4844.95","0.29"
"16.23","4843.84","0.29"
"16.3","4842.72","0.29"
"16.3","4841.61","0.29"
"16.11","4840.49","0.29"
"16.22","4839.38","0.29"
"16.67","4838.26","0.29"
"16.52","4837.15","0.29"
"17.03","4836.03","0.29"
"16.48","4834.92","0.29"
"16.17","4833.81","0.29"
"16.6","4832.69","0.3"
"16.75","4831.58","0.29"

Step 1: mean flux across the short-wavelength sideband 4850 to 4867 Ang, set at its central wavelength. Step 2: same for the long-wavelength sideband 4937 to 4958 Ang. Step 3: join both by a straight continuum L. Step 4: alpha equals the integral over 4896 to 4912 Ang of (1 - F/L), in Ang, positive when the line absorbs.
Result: -2.63 Ang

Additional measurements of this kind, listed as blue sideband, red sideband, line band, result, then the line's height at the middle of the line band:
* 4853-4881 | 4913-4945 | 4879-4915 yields -4.37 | 14.8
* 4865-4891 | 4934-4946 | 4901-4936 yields -0.82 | 16.1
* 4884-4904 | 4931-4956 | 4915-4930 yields 0.22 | 16.5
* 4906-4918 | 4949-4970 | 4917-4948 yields 0.24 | 16.5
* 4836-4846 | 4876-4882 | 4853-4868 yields 4.52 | 16.2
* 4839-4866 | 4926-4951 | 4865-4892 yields -1.92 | 14.5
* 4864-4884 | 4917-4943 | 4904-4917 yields -0.68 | 15.8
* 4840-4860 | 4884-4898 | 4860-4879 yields 3.08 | 15.6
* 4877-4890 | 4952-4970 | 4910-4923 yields -0.03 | 16.3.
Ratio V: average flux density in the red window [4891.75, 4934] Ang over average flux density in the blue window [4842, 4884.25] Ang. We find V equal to 1.17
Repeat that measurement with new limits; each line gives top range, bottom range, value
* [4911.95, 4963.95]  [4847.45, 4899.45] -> 1.12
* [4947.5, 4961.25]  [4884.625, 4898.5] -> 0.99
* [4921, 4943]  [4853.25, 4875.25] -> 1.31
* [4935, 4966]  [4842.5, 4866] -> 1.25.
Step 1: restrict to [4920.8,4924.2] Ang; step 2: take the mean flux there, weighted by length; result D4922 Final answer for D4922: 15.7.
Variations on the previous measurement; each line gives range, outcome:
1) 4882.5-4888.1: 16.4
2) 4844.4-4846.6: 16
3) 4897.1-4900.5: 16.7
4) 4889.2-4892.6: 16.3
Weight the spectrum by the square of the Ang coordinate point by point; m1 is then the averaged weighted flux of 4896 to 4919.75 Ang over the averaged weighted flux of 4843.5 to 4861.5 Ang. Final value 1.2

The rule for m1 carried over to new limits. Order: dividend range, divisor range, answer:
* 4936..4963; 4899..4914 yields 1.01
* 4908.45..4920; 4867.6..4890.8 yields 1.06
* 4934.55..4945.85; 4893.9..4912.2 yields 1.00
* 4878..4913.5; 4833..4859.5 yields 1.10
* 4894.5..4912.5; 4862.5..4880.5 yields 1.18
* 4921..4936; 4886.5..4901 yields 1.01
